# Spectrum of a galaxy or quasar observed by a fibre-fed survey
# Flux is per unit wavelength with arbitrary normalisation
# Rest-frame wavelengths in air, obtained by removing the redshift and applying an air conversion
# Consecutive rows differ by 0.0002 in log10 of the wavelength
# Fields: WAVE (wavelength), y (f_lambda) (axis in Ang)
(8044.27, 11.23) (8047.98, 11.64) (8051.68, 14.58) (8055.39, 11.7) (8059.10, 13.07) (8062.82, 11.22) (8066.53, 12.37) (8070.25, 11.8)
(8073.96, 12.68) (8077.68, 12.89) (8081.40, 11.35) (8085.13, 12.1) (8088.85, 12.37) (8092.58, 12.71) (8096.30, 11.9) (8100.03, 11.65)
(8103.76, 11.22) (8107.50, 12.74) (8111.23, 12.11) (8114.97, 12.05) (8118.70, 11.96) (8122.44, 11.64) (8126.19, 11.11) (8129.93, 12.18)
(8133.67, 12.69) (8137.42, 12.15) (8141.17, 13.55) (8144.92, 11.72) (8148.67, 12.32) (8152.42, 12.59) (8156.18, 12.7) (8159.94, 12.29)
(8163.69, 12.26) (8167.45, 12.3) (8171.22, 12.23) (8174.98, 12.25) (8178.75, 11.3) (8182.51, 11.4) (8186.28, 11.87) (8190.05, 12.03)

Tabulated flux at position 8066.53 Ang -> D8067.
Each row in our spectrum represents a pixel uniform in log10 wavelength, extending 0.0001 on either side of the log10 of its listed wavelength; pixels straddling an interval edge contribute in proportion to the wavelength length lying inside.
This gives 12.37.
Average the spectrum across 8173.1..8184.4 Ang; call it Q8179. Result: 11.7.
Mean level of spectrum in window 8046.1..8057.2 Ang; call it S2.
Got 12.6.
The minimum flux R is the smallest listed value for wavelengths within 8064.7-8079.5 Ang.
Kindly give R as 11.8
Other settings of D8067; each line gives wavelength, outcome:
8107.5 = 12.74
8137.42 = 12.15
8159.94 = 12.29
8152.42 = 12.59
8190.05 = 12.03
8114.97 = 12.05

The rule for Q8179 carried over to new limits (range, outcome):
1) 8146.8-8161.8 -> 12.5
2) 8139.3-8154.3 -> 12.5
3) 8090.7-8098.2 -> 12.3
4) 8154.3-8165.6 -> 12.4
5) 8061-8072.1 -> 11.8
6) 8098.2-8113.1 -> 11.9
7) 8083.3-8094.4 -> 12.4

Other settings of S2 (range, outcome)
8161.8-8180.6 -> 12.1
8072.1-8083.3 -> 12.3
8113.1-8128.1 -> 11.7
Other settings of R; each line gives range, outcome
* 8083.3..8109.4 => 11.22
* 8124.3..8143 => 11.11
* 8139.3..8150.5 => 11.72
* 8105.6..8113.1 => 12.11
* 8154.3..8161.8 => 12.29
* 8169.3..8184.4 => 11.3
